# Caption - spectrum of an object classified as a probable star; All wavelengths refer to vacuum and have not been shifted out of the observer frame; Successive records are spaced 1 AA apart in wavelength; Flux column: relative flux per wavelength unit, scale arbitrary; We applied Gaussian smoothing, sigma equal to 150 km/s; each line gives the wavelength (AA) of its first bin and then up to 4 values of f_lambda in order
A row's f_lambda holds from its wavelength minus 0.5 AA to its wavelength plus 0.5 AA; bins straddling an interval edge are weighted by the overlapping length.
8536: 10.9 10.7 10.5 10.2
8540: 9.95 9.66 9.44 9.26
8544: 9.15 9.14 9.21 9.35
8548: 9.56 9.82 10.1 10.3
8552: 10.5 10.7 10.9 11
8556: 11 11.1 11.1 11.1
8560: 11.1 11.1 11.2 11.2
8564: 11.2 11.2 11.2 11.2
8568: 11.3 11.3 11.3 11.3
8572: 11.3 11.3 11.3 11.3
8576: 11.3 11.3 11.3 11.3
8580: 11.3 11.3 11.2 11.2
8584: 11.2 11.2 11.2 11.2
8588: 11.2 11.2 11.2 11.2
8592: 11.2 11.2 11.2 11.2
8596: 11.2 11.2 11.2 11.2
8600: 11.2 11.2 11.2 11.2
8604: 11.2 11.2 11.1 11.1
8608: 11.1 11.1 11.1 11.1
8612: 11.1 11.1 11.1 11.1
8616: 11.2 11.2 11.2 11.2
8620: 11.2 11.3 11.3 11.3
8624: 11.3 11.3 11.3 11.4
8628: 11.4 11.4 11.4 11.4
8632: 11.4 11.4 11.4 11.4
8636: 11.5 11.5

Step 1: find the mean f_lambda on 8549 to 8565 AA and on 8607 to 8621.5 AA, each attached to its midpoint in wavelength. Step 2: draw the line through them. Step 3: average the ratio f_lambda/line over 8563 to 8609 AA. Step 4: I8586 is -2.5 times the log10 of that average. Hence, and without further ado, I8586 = -0.020 mag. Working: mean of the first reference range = 10.9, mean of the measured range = 11.2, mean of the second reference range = 11.1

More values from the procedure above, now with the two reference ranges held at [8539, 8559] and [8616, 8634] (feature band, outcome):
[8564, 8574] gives -0.085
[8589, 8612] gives -0.025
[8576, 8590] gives -0.059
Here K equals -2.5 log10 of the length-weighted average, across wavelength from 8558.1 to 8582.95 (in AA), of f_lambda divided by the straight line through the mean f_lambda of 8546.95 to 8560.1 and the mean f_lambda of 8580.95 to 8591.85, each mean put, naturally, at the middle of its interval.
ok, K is -0.034 mag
